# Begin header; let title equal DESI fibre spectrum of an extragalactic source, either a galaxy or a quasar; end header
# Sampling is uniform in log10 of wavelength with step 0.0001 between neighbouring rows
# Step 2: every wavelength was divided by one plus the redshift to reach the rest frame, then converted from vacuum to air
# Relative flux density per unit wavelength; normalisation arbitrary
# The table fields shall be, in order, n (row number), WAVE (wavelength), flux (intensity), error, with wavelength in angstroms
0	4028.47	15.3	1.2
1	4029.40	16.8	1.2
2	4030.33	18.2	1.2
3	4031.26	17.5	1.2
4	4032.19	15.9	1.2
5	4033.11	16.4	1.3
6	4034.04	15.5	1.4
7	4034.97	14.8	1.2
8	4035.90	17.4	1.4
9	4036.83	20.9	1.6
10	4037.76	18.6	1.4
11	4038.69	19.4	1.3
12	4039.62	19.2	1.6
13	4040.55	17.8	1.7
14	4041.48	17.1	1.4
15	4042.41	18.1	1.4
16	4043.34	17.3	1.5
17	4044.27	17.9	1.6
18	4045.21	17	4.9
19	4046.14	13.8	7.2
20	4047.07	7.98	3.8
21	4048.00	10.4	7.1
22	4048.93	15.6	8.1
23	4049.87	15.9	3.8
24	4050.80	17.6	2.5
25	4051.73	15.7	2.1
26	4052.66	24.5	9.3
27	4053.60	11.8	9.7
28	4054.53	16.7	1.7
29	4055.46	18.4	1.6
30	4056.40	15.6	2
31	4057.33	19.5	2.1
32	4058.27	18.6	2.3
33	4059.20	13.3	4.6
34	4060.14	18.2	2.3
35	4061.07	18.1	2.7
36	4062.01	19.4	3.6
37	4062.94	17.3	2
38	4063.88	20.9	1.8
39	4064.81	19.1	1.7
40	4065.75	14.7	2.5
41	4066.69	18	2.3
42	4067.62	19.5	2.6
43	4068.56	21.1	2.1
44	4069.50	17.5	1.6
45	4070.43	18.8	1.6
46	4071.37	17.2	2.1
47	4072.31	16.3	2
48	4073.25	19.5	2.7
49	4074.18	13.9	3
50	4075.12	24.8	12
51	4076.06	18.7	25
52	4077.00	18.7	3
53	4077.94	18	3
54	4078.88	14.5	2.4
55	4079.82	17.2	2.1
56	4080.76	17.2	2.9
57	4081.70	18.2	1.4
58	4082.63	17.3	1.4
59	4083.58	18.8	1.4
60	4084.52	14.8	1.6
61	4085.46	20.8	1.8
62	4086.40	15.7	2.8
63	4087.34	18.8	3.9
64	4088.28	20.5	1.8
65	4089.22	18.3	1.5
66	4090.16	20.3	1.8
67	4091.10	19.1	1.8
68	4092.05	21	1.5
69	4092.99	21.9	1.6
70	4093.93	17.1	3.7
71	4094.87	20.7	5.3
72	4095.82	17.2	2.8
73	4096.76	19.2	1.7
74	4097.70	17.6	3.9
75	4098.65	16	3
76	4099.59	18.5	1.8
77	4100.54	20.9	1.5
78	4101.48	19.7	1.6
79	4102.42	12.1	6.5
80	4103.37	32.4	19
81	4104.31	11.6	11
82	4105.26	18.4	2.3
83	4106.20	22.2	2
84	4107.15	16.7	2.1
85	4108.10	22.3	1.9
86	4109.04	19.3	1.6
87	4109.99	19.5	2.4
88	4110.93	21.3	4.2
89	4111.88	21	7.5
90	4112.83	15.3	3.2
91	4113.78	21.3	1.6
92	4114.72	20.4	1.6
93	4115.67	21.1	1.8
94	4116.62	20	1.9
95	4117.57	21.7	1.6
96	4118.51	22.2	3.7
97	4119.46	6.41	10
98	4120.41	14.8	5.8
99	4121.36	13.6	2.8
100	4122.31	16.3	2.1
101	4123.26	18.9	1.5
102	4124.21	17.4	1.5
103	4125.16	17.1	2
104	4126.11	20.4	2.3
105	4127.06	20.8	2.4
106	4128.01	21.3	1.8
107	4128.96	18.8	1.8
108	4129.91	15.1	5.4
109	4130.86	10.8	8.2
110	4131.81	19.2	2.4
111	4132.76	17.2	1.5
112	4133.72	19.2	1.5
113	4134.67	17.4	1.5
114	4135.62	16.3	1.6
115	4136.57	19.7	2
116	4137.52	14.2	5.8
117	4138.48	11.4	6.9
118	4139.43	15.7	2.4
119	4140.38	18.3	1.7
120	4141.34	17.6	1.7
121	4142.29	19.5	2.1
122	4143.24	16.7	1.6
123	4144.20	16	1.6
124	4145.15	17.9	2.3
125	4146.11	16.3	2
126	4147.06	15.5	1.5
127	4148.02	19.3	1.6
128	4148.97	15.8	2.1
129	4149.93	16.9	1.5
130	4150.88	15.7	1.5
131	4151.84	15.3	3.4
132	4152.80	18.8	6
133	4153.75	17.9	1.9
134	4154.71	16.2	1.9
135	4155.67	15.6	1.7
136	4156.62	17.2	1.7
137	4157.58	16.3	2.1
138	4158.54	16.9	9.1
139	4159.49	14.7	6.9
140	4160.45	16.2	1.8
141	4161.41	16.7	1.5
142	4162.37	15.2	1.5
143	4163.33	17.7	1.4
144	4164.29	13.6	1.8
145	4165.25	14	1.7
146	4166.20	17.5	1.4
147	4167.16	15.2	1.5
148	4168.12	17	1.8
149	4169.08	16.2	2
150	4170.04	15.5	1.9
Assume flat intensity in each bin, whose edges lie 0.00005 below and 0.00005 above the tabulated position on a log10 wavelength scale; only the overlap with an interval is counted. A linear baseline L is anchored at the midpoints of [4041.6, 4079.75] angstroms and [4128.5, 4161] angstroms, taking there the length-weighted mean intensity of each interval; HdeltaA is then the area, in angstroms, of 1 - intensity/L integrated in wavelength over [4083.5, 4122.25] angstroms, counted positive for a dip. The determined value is -4.2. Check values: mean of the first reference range 17.2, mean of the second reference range 16.6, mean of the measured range 18.8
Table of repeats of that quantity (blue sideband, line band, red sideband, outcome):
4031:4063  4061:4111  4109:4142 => -4.0 angstroms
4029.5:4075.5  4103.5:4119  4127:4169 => -2.8 angstroms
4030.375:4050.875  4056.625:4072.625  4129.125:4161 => -1.5 angstroms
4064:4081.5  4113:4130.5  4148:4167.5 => -1.1 angstroms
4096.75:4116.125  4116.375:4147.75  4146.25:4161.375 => 1.3 angstroms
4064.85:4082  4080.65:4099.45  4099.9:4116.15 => 0.3 angstroms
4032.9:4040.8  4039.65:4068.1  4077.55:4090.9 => 1.5 angstroms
